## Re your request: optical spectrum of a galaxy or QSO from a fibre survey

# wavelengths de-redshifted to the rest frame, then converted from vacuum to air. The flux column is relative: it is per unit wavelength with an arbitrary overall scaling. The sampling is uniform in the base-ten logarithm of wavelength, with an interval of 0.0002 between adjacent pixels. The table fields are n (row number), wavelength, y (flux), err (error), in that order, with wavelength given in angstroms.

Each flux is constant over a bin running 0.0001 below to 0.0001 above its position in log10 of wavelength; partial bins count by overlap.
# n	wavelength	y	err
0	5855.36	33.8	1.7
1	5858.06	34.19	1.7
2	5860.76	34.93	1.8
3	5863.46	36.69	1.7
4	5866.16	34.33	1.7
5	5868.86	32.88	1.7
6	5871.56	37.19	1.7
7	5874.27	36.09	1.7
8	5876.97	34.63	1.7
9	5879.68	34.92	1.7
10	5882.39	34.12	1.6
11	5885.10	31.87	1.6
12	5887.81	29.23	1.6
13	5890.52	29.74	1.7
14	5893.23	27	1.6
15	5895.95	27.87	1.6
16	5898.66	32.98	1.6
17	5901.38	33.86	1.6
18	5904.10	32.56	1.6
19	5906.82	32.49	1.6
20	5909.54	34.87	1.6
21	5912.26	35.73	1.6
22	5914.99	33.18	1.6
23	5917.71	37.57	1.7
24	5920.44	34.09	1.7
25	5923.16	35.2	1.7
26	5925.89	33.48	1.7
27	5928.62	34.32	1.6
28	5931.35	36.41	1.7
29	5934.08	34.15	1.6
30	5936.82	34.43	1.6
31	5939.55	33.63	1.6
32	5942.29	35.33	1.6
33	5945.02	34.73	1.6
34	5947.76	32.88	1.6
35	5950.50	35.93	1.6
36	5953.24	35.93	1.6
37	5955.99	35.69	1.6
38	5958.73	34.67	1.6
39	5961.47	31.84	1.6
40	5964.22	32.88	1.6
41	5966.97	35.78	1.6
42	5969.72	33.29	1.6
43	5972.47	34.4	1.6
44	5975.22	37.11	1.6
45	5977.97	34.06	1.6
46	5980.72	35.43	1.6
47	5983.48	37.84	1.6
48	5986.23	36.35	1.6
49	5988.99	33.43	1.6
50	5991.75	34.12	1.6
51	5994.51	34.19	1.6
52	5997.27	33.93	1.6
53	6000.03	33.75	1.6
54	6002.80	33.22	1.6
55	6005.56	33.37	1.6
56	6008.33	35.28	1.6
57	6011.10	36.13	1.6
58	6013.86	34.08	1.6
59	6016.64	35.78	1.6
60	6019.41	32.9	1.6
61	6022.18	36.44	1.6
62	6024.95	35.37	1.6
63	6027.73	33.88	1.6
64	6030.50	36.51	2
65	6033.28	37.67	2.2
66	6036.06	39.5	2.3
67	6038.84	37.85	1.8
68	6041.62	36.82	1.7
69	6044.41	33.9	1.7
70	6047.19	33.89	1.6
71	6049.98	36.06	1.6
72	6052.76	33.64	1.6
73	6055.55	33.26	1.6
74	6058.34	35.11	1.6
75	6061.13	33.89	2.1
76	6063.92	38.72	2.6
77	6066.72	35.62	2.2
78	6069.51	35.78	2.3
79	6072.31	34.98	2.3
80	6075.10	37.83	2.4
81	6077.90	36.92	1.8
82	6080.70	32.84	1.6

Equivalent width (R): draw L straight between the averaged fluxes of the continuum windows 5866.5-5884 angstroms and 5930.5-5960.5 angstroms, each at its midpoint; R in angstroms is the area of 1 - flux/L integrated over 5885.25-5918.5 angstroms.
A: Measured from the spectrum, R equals 2.6 angstroms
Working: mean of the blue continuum 34.9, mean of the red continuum 34.8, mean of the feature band 32.2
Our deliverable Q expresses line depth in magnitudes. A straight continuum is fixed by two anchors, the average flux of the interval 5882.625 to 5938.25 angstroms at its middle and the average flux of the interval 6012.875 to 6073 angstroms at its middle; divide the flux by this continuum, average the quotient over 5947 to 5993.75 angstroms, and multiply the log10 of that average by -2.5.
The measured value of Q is -0.02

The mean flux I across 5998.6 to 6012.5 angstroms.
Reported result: 34.4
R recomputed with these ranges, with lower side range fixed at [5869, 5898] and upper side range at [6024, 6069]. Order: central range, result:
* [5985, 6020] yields 0.4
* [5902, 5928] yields -1.1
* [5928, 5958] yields -1.2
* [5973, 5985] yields -0.6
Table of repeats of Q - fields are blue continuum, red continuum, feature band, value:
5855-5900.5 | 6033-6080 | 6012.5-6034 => 0.00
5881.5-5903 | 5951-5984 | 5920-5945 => -0.05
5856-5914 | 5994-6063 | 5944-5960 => -0.03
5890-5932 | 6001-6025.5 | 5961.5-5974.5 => 0.00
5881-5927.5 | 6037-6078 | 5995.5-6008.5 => 0.02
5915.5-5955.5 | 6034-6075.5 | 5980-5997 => 0.00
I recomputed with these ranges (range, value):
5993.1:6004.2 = 33.8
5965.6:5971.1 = 34.5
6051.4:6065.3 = 34.9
